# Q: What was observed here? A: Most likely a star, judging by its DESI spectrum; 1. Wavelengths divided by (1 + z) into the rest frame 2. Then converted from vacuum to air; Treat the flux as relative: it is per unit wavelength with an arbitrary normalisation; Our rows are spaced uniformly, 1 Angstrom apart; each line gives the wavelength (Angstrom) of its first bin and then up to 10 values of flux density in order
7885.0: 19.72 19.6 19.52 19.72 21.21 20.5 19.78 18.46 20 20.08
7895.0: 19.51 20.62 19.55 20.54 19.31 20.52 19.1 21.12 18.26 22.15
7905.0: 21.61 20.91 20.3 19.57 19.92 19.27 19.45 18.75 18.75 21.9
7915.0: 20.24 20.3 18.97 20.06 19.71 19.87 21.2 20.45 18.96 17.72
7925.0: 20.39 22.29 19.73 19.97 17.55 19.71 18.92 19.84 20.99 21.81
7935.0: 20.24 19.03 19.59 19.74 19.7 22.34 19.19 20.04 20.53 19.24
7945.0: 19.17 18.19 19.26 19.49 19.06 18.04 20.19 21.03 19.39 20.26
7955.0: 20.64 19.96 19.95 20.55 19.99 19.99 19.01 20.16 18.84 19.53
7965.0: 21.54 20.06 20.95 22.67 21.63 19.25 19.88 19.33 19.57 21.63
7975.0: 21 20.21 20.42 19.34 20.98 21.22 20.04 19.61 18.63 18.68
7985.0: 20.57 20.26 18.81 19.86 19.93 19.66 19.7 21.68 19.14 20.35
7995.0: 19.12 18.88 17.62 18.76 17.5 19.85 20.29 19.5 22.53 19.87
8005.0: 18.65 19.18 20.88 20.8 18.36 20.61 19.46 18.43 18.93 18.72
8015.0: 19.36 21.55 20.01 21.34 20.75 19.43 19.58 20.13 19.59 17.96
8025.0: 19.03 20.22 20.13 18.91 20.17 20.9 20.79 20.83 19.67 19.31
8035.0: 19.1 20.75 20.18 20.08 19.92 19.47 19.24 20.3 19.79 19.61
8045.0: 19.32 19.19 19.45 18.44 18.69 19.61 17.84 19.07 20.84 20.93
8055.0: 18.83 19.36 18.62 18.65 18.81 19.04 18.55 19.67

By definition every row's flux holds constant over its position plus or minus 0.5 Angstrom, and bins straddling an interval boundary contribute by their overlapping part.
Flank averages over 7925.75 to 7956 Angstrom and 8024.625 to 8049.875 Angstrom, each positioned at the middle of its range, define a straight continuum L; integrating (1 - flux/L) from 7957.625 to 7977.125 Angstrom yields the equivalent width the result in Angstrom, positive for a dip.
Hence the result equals -0.5 Angstrom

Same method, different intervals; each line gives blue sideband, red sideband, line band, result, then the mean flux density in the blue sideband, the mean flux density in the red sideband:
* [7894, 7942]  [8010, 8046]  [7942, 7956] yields 0.23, 20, 19.8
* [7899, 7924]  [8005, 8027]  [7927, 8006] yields -0.09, 20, 19.7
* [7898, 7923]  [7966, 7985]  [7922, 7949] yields 0.52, 20.1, 20.3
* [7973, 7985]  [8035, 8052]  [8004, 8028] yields 0.09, 20.2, 19.5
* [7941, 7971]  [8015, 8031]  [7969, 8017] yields 0.44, 19.9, 20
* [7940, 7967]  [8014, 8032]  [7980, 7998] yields 0.28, 19.8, 20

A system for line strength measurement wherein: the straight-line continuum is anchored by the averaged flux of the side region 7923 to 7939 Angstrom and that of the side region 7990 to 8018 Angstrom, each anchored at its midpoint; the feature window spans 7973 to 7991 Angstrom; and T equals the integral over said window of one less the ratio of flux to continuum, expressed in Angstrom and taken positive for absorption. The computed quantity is -0.3 Angstrom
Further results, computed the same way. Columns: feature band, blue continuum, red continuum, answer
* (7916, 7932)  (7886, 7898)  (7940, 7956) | 0.0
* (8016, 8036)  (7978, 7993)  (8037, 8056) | -0.3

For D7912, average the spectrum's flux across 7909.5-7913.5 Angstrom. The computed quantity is 19.1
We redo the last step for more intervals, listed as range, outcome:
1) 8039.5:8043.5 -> 19.7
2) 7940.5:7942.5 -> 19.6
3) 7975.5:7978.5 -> 20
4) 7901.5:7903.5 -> 19.7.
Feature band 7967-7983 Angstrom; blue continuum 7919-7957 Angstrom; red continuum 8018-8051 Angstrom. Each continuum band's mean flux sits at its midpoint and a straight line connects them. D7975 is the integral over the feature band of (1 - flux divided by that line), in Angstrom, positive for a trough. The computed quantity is -0.5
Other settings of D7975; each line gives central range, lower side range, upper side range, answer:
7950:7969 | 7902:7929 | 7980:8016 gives -0.43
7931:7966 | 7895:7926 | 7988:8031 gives 0.02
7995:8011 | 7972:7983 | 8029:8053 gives 0.39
